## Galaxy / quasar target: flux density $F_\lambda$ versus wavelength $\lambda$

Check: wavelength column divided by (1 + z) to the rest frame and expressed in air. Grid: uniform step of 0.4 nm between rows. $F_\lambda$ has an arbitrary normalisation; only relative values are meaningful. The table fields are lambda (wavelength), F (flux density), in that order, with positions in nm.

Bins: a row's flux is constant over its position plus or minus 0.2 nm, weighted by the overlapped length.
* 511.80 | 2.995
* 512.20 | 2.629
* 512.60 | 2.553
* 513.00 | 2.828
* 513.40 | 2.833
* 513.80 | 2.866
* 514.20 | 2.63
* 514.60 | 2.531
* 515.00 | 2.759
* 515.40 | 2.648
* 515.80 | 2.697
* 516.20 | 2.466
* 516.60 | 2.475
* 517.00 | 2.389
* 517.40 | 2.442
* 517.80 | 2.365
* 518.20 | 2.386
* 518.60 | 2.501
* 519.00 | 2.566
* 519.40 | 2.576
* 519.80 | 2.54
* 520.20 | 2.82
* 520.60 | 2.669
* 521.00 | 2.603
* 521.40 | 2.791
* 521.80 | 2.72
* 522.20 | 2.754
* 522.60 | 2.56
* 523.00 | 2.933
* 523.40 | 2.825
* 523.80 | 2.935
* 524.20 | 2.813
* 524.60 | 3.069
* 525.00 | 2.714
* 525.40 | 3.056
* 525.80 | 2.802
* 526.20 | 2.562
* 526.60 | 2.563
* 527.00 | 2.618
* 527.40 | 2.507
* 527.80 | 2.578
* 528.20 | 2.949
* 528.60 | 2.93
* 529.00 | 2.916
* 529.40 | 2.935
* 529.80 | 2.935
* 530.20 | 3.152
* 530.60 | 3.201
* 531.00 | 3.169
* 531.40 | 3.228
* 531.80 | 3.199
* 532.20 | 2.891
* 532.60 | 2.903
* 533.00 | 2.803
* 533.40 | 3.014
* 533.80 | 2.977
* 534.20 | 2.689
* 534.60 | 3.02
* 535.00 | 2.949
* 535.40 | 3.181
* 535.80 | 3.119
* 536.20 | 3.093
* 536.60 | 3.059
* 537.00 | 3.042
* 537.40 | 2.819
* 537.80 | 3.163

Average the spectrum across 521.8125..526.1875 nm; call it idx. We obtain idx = 2.83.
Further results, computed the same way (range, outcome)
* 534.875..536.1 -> 3.09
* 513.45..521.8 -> 2.59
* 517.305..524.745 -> 2.68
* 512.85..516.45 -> 2.69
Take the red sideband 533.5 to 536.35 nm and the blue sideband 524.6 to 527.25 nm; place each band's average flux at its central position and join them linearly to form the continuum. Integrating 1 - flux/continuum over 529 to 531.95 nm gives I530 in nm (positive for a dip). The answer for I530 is -0.23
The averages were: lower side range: 2.74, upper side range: 3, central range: 3.1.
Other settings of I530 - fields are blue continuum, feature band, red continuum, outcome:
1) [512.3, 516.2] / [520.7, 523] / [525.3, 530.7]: 0.05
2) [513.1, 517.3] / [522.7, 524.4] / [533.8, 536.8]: -0.04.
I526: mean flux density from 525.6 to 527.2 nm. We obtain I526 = 2.64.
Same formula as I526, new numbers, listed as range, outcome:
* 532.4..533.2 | 2.85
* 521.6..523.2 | 2.74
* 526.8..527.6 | 2.56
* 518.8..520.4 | 2.63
